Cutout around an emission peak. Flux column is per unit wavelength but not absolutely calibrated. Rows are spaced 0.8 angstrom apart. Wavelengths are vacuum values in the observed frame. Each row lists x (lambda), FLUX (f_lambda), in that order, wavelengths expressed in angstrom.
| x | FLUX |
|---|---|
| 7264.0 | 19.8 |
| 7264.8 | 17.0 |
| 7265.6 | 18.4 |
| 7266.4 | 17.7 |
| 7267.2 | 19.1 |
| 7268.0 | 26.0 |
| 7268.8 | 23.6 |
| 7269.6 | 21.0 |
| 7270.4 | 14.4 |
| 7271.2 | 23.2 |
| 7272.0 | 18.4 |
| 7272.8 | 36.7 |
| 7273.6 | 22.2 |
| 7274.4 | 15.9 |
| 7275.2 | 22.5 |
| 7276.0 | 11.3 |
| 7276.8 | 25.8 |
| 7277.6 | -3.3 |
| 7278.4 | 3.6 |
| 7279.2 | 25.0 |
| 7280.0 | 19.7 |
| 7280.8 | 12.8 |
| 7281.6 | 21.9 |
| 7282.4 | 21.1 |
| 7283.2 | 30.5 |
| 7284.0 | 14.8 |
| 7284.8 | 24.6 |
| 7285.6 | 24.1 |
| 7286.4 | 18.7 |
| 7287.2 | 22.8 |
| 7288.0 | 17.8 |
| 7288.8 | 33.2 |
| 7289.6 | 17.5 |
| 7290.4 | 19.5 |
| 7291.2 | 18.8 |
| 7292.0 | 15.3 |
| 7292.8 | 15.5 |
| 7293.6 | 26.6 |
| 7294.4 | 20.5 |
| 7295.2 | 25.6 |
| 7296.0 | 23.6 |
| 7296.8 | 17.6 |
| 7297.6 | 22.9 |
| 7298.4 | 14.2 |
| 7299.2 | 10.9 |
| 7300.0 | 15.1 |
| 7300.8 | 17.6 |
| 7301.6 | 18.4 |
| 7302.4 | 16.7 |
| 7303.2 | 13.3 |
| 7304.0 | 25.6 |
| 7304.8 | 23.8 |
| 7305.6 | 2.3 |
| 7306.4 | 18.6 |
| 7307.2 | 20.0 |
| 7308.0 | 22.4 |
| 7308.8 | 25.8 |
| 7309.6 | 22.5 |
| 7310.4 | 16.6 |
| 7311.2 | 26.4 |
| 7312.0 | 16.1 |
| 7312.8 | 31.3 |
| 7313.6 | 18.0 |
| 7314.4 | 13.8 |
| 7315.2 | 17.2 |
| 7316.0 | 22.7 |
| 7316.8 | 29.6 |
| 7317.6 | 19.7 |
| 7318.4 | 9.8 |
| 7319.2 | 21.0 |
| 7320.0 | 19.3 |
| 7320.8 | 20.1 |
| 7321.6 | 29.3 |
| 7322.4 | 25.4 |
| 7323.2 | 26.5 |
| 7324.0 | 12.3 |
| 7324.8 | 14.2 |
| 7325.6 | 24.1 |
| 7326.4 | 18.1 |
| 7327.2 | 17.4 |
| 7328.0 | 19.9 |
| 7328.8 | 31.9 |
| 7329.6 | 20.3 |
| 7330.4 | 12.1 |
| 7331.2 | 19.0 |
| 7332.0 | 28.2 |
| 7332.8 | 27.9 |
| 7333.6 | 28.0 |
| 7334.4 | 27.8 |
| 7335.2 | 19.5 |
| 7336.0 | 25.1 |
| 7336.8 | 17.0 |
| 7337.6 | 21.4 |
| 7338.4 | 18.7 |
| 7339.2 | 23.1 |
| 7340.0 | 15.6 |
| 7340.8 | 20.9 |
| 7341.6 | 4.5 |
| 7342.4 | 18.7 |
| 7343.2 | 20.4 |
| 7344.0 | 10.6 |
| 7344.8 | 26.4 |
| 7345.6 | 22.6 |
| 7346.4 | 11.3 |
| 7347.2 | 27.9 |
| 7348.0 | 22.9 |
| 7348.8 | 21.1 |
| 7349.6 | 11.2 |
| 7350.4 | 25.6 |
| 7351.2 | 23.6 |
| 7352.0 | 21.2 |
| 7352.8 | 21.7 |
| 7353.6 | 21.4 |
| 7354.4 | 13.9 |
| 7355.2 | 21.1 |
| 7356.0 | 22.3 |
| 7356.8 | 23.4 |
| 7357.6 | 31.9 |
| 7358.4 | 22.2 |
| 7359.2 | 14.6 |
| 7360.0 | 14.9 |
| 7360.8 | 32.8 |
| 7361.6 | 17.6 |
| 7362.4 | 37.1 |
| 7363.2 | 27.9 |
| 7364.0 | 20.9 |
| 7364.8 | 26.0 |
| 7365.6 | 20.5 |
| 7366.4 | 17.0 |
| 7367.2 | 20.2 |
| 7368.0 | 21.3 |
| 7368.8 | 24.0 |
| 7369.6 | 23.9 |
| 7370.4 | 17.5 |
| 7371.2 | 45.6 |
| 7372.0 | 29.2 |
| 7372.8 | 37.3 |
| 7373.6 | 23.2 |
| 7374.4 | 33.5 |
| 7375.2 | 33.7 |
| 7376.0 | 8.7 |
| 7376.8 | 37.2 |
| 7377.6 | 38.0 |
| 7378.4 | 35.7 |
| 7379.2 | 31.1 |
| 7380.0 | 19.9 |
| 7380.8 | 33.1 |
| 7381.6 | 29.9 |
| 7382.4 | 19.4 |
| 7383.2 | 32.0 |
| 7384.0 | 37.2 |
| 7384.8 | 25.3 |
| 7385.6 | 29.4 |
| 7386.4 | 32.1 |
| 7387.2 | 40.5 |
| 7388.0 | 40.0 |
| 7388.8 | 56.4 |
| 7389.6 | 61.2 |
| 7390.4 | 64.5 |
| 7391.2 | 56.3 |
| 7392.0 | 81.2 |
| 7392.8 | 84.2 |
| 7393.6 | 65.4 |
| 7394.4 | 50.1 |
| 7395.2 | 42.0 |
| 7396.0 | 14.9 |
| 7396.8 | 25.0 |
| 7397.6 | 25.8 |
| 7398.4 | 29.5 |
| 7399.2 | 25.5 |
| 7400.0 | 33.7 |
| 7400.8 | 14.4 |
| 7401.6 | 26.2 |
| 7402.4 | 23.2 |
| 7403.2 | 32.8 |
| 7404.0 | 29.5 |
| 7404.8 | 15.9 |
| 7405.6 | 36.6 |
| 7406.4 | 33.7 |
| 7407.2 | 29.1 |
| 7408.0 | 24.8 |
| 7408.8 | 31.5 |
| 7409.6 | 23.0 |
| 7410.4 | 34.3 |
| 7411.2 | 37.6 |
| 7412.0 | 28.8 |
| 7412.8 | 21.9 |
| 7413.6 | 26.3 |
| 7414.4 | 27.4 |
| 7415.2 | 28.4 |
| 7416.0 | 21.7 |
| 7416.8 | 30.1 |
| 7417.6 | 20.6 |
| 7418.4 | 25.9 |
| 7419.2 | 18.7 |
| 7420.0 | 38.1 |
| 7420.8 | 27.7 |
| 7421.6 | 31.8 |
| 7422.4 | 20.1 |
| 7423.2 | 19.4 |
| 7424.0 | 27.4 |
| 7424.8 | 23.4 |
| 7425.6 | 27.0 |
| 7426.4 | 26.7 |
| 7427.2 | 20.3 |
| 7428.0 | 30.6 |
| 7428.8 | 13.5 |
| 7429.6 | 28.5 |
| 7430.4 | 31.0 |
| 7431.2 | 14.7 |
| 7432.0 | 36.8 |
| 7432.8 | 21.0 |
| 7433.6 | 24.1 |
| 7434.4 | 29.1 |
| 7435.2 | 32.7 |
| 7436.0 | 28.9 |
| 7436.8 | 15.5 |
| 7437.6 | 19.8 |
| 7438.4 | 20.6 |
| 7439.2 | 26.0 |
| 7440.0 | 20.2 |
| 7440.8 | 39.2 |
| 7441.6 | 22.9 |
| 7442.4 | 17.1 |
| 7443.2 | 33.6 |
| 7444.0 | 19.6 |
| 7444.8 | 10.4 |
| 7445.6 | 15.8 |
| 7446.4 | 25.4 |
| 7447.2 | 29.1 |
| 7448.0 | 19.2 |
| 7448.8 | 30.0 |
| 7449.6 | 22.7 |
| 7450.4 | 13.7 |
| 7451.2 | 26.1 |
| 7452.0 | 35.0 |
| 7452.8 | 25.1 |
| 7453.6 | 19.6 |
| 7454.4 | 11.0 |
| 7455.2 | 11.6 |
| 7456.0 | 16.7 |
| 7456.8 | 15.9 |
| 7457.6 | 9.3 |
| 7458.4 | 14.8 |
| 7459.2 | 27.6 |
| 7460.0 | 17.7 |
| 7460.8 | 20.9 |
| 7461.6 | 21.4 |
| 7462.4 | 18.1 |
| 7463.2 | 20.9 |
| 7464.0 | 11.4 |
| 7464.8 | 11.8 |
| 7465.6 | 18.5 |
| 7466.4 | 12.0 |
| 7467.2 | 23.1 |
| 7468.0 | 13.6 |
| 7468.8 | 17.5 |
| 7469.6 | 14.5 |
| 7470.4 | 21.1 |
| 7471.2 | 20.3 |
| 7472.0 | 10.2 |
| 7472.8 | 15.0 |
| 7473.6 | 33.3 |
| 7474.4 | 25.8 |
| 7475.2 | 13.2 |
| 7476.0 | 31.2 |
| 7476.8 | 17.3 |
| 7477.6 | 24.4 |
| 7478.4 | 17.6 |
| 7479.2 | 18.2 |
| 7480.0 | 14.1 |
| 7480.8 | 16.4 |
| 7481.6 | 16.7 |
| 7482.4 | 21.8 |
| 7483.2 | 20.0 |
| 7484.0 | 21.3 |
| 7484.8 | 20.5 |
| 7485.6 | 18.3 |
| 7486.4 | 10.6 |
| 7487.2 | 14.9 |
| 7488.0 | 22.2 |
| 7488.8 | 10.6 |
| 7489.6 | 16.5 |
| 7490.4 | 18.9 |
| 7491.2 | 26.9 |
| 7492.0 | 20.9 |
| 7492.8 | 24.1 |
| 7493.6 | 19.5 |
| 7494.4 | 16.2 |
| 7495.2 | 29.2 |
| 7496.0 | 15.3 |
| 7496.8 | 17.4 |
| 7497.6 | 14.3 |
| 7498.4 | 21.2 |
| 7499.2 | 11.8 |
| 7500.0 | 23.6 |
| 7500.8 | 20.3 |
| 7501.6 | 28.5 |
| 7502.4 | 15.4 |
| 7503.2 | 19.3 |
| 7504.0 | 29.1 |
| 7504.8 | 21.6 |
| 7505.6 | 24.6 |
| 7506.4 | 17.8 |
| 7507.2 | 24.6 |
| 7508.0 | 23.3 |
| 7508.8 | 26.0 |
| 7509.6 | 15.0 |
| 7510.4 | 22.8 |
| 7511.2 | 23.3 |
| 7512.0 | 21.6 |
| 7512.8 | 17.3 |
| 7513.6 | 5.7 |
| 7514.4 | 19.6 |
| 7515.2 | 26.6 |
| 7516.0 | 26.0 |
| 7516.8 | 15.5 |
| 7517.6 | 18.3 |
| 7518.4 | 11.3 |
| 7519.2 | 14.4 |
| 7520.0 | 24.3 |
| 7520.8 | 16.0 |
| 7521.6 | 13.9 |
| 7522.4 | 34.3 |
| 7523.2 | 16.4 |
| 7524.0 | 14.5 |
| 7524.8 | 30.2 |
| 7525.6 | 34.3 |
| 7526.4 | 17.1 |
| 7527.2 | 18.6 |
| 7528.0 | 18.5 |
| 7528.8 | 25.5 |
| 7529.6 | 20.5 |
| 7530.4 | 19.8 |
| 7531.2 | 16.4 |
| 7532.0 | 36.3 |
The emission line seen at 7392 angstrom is Halpha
